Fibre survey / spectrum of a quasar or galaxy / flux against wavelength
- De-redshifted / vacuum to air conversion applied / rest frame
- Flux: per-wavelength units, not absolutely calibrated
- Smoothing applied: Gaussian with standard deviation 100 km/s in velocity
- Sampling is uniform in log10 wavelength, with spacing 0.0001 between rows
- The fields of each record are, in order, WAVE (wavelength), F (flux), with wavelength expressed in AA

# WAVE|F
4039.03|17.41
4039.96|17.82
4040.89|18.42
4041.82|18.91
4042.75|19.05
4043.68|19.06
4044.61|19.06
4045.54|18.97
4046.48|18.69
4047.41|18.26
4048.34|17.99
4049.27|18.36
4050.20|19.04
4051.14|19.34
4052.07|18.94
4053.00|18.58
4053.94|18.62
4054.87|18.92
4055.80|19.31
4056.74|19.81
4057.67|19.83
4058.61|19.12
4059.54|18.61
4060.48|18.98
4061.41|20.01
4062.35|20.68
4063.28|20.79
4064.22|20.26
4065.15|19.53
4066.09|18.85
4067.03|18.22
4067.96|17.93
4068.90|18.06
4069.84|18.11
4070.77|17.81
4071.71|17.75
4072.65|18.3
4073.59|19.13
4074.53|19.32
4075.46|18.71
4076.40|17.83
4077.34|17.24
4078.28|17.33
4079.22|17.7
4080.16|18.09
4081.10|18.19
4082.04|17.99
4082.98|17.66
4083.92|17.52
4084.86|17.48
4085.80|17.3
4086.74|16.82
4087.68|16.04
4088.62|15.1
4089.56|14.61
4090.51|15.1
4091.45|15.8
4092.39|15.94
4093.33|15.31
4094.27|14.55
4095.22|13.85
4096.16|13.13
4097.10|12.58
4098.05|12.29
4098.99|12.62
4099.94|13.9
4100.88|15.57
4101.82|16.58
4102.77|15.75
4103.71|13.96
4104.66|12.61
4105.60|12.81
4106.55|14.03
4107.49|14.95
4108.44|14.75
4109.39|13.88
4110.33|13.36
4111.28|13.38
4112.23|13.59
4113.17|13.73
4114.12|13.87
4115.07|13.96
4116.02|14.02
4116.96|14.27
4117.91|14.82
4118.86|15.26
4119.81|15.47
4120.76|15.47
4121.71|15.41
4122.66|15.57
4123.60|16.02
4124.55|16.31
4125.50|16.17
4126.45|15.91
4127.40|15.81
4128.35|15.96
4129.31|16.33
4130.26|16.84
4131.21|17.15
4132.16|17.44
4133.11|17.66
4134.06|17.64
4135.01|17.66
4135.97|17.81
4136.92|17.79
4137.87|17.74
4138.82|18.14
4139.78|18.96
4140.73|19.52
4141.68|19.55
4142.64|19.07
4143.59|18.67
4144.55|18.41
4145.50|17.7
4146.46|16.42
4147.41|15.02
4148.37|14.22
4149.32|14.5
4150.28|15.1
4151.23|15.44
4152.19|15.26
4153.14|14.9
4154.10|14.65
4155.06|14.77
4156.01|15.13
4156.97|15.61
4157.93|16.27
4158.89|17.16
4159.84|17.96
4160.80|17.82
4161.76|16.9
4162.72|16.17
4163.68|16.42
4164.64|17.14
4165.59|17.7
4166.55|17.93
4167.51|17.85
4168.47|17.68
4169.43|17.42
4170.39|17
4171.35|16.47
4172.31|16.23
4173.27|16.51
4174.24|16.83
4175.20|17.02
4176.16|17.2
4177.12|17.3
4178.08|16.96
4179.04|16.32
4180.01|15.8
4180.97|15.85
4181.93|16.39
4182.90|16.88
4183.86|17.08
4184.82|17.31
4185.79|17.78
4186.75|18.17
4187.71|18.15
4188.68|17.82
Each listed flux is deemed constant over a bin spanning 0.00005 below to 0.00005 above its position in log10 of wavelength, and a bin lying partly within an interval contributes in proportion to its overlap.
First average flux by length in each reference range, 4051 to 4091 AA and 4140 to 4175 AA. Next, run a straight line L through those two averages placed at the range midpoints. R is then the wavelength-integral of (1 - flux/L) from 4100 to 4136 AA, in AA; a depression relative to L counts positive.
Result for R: 4.4 AA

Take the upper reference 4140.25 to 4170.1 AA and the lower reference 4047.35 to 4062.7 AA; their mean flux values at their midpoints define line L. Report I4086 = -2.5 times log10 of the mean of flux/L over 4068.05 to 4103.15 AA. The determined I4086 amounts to 0.12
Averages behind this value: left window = 19.1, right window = 16.7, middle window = 16.4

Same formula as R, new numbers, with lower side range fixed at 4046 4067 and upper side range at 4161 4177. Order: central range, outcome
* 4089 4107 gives 4.04 AA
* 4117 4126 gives 1.20 AA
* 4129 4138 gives 0.16 AA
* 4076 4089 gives 0.95 AA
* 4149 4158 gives 1.15 AA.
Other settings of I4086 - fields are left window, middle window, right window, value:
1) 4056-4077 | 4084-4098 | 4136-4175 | 0.205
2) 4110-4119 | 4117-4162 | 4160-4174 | -0.076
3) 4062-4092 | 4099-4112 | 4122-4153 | 0.221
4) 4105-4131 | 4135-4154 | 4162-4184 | -0.079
